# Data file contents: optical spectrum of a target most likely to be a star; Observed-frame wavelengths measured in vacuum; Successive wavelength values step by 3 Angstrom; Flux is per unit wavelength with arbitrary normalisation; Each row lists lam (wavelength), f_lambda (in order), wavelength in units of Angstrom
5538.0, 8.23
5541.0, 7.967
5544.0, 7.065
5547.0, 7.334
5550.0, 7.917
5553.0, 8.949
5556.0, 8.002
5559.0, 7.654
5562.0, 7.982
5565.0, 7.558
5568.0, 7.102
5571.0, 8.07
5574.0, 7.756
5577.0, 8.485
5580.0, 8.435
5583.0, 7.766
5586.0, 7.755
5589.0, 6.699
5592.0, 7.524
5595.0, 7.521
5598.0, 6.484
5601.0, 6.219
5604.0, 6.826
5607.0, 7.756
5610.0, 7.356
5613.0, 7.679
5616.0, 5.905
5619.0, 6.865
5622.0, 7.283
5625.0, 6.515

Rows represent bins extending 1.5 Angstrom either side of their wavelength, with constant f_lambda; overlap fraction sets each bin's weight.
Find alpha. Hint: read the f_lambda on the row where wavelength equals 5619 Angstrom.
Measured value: 6.865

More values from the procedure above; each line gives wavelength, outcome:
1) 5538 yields 8.23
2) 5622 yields 7.283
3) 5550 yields 7.917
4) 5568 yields 7.102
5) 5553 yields 8.949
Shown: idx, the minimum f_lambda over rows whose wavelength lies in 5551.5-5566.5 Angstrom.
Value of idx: 7.558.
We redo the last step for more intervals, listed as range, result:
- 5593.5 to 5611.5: 6.219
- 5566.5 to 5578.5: 7.102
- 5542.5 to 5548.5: 7.065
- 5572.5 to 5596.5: 6.699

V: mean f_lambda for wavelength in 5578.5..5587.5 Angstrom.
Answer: 7.99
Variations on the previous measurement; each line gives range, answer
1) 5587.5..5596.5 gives 7.25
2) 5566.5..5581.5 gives 7.97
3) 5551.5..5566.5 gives 8.03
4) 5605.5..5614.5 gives 7.6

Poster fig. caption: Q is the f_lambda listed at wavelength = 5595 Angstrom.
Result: 7.521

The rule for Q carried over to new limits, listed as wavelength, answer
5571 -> 8.07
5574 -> 7.756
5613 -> 7.679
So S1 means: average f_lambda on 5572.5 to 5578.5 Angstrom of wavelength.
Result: 8.12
